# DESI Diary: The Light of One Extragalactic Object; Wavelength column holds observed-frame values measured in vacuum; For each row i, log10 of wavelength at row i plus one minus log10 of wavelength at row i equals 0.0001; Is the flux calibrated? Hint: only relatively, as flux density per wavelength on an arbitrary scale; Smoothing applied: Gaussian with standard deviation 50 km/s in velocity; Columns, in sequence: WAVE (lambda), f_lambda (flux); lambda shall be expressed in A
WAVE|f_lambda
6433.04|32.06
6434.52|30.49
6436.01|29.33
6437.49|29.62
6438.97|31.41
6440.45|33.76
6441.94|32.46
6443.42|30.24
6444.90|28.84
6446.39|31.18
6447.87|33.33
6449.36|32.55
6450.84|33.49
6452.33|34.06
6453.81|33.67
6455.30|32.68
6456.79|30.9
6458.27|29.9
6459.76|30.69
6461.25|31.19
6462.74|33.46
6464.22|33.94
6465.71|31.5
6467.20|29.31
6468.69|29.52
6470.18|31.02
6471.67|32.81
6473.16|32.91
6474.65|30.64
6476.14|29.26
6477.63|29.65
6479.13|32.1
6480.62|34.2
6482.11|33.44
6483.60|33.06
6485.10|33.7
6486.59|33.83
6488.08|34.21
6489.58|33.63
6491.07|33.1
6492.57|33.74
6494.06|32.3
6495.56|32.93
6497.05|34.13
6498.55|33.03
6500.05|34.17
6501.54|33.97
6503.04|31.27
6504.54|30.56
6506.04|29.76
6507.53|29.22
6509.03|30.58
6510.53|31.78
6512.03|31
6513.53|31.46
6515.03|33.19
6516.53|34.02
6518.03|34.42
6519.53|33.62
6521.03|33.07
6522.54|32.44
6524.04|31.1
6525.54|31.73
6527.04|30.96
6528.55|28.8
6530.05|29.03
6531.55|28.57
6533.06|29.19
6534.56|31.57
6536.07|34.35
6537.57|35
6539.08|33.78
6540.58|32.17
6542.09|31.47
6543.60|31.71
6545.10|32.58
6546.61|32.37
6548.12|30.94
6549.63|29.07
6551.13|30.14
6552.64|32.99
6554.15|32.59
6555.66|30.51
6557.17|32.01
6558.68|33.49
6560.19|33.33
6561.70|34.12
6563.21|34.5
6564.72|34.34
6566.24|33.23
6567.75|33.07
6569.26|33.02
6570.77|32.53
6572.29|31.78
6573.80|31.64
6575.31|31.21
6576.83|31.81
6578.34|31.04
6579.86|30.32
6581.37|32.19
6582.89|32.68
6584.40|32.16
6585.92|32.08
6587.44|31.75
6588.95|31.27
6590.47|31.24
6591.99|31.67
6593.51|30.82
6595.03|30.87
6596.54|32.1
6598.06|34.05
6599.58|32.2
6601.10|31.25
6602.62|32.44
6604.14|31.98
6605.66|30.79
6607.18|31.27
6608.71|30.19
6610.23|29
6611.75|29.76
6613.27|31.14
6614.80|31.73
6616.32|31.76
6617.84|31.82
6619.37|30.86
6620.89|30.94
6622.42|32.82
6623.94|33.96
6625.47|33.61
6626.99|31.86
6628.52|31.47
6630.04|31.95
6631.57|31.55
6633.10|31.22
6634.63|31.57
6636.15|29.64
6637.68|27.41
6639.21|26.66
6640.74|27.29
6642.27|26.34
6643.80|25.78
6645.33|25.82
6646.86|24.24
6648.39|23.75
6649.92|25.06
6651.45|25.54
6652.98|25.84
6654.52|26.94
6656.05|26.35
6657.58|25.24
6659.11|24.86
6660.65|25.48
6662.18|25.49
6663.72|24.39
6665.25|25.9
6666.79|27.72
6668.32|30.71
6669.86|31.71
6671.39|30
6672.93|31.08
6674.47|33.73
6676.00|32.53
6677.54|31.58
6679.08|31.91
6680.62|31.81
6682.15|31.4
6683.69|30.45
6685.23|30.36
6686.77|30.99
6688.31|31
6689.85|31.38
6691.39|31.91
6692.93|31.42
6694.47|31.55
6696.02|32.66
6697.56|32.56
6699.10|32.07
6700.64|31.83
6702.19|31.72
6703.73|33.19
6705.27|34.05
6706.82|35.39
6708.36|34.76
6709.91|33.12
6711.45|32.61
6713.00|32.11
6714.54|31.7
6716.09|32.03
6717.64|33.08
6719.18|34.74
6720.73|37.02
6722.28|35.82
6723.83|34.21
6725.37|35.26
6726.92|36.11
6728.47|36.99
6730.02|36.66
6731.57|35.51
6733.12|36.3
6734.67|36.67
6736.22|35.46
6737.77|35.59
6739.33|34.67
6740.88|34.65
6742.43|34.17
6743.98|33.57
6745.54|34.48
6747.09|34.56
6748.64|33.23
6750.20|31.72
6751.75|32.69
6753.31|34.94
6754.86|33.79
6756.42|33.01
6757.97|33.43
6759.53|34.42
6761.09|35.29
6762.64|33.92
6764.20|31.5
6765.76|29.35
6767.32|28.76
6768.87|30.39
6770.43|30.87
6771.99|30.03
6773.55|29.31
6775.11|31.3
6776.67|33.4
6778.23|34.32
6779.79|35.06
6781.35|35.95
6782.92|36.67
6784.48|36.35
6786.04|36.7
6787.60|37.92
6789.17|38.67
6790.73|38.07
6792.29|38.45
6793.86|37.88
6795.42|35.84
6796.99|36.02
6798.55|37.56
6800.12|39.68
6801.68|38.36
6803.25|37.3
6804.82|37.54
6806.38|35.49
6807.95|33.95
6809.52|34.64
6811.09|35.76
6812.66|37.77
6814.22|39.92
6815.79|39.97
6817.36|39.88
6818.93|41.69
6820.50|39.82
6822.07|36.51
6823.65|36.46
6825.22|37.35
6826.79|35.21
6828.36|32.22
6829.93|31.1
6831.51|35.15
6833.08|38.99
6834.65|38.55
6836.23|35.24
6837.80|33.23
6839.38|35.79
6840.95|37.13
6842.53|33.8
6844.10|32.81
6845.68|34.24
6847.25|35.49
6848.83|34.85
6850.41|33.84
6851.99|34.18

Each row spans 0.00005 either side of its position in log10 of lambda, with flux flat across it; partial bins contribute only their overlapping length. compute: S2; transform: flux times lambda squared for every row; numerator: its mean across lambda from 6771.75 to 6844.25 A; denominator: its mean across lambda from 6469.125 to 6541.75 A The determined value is 1.24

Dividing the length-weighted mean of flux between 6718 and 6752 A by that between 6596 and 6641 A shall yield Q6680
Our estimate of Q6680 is 1.12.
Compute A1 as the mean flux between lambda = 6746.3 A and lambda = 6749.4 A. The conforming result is 34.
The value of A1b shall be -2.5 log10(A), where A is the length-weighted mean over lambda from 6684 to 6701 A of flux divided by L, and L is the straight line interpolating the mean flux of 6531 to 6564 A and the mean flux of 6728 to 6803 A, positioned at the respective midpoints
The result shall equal 0.07 mag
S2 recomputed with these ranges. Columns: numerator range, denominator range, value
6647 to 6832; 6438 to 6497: 1.13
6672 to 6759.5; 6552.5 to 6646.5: 1.10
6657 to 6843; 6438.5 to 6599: 1.13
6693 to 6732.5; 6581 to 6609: 1.10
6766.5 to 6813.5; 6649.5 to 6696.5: 1.25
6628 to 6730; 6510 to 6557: 1.00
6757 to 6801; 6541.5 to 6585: 1.15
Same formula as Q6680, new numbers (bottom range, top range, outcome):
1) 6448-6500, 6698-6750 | 1.06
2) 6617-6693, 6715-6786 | 1.16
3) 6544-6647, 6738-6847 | 1.12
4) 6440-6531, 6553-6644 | 0.98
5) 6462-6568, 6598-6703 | 0.93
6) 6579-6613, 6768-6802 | 1.12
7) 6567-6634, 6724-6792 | 1.08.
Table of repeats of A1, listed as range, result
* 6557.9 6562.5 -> 33.7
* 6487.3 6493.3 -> 33.7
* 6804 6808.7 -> 35.7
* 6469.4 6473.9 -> 32.2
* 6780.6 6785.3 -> 36.3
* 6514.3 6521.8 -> 33.6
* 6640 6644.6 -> 26.5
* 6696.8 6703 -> 32.1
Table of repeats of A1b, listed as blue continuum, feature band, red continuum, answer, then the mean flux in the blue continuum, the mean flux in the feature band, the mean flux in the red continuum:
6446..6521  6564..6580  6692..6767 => 0.02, 32.3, 32.2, 33.8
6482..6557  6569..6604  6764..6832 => 0.04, 32.1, 31.8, 35.6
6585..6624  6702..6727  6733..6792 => -0.02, 31.5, 33.9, 34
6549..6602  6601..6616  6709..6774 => 0.05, 32.1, 31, 33.7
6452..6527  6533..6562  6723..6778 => 0.01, 32.2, 32.2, 33.6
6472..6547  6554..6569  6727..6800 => -0.02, 32.2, 33.1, 34.5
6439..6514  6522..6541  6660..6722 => 0.02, 32.1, 31.4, 31.5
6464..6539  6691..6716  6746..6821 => 0.06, 32.1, 32.7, 35.3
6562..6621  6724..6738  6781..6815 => -0.02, 31.8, 36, 37.1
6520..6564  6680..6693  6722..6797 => 0.08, 31.9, 31.2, 34.5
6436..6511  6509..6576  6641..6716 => -0.03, 32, 32.1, 29.8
